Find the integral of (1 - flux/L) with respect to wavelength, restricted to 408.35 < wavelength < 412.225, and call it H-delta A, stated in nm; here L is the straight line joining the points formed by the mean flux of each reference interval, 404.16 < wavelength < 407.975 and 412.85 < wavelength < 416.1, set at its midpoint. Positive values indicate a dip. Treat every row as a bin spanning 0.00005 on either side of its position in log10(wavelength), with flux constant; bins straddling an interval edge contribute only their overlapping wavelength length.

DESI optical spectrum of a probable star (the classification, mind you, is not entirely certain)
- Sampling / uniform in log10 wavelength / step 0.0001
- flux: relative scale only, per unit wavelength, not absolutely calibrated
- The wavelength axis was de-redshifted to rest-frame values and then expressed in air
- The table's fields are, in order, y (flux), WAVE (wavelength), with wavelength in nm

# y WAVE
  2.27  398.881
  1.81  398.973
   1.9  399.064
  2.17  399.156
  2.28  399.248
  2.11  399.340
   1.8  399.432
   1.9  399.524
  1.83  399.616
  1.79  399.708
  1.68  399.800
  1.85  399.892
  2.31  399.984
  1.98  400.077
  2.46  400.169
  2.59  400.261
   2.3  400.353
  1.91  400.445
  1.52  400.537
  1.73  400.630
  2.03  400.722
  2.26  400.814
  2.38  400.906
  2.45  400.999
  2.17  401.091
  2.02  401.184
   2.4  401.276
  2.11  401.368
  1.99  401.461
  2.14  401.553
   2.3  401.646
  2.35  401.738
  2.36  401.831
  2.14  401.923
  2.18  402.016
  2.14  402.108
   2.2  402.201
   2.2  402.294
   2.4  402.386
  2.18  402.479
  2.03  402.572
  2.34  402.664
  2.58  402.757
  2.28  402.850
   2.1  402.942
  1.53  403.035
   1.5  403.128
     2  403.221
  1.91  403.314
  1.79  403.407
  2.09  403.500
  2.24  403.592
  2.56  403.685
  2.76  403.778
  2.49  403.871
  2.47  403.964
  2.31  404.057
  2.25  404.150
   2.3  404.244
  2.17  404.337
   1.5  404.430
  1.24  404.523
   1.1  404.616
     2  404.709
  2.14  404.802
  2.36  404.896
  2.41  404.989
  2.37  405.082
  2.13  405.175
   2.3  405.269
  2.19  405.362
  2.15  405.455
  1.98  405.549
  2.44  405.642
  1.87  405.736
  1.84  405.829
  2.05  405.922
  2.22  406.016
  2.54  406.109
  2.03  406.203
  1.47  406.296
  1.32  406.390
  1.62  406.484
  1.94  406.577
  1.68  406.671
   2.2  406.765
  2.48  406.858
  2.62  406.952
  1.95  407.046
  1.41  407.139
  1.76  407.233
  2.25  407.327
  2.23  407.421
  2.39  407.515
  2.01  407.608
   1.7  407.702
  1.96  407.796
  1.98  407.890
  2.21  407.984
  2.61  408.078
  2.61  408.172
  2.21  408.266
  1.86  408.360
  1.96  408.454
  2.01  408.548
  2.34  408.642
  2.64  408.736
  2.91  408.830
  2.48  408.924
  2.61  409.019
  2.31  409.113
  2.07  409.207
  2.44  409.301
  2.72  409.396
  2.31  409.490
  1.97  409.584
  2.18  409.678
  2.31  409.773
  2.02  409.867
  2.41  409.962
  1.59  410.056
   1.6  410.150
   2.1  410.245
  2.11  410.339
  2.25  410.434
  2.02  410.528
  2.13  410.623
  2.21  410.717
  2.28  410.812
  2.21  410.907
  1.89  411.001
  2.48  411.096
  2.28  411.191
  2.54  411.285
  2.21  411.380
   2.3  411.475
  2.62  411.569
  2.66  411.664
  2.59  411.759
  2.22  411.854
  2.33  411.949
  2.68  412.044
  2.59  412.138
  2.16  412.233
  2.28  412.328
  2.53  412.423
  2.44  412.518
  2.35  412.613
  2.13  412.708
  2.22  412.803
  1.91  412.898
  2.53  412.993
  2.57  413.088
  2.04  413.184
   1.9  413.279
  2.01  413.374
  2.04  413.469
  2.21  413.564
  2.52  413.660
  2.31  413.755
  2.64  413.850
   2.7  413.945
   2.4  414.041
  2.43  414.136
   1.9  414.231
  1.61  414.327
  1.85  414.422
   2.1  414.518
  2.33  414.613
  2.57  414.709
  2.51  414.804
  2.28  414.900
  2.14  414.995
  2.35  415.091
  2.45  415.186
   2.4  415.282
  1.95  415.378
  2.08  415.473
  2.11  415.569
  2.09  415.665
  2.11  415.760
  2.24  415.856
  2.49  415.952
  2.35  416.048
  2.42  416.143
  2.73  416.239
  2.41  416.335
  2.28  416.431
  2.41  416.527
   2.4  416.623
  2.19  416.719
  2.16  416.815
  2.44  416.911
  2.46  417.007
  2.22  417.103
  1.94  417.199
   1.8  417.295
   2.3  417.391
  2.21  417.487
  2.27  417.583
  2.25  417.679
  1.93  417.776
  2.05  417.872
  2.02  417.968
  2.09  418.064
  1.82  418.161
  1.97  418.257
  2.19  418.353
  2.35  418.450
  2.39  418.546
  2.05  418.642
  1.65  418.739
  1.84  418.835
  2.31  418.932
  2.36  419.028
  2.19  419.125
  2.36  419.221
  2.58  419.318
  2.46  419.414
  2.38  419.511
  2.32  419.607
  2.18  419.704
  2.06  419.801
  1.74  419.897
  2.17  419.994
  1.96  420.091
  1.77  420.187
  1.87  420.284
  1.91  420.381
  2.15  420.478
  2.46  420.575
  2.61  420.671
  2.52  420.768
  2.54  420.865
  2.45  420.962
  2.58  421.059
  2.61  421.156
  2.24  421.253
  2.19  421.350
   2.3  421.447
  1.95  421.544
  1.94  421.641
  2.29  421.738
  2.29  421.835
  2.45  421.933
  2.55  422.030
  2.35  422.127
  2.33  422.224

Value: -0.28 nm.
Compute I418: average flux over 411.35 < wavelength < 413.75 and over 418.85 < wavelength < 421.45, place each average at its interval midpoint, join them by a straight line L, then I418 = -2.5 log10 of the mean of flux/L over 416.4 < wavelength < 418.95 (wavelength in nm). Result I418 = 0.07 mag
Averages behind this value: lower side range 2.32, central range 2.14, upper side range 2.26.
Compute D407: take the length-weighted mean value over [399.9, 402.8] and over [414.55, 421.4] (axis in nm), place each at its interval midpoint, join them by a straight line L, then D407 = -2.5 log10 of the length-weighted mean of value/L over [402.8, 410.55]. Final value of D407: 0.05 mag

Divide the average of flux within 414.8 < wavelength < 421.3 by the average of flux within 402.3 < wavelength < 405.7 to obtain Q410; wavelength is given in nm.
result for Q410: 1.0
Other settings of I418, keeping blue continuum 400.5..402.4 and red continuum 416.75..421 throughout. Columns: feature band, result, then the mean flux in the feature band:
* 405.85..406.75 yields 0.152 mag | 1.88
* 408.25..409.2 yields -0.076 mag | 2.33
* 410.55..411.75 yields -0.072 mag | 2.32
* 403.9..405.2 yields 0.056 mag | 2.06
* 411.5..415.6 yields -0.060 mag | 2.29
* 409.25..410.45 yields 0.009 mag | 2.15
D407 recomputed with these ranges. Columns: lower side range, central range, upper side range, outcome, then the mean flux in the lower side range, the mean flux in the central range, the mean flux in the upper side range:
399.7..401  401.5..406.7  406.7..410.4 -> 0.02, 2.08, 2.09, 2.19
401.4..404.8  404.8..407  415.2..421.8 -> 0.02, 2.11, 2.1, 2.21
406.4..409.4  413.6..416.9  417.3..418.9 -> -0.09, 2.17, 2.29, 2.08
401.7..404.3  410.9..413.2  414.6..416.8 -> -0.04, 2.2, 2.36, 2.31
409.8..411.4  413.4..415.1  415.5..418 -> -0.03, 2.14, 2.27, 2.24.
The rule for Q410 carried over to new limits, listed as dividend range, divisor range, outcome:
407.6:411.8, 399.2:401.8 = 1.07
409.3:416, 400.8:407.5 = 1.07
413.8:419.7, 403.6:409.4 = 1.04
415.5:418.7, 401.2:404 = 1.01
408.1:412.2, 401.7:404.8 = 1.08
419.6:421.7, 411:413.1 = 0.93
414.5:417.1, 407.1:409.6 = 1.04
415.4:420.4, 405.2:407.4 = 1.08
